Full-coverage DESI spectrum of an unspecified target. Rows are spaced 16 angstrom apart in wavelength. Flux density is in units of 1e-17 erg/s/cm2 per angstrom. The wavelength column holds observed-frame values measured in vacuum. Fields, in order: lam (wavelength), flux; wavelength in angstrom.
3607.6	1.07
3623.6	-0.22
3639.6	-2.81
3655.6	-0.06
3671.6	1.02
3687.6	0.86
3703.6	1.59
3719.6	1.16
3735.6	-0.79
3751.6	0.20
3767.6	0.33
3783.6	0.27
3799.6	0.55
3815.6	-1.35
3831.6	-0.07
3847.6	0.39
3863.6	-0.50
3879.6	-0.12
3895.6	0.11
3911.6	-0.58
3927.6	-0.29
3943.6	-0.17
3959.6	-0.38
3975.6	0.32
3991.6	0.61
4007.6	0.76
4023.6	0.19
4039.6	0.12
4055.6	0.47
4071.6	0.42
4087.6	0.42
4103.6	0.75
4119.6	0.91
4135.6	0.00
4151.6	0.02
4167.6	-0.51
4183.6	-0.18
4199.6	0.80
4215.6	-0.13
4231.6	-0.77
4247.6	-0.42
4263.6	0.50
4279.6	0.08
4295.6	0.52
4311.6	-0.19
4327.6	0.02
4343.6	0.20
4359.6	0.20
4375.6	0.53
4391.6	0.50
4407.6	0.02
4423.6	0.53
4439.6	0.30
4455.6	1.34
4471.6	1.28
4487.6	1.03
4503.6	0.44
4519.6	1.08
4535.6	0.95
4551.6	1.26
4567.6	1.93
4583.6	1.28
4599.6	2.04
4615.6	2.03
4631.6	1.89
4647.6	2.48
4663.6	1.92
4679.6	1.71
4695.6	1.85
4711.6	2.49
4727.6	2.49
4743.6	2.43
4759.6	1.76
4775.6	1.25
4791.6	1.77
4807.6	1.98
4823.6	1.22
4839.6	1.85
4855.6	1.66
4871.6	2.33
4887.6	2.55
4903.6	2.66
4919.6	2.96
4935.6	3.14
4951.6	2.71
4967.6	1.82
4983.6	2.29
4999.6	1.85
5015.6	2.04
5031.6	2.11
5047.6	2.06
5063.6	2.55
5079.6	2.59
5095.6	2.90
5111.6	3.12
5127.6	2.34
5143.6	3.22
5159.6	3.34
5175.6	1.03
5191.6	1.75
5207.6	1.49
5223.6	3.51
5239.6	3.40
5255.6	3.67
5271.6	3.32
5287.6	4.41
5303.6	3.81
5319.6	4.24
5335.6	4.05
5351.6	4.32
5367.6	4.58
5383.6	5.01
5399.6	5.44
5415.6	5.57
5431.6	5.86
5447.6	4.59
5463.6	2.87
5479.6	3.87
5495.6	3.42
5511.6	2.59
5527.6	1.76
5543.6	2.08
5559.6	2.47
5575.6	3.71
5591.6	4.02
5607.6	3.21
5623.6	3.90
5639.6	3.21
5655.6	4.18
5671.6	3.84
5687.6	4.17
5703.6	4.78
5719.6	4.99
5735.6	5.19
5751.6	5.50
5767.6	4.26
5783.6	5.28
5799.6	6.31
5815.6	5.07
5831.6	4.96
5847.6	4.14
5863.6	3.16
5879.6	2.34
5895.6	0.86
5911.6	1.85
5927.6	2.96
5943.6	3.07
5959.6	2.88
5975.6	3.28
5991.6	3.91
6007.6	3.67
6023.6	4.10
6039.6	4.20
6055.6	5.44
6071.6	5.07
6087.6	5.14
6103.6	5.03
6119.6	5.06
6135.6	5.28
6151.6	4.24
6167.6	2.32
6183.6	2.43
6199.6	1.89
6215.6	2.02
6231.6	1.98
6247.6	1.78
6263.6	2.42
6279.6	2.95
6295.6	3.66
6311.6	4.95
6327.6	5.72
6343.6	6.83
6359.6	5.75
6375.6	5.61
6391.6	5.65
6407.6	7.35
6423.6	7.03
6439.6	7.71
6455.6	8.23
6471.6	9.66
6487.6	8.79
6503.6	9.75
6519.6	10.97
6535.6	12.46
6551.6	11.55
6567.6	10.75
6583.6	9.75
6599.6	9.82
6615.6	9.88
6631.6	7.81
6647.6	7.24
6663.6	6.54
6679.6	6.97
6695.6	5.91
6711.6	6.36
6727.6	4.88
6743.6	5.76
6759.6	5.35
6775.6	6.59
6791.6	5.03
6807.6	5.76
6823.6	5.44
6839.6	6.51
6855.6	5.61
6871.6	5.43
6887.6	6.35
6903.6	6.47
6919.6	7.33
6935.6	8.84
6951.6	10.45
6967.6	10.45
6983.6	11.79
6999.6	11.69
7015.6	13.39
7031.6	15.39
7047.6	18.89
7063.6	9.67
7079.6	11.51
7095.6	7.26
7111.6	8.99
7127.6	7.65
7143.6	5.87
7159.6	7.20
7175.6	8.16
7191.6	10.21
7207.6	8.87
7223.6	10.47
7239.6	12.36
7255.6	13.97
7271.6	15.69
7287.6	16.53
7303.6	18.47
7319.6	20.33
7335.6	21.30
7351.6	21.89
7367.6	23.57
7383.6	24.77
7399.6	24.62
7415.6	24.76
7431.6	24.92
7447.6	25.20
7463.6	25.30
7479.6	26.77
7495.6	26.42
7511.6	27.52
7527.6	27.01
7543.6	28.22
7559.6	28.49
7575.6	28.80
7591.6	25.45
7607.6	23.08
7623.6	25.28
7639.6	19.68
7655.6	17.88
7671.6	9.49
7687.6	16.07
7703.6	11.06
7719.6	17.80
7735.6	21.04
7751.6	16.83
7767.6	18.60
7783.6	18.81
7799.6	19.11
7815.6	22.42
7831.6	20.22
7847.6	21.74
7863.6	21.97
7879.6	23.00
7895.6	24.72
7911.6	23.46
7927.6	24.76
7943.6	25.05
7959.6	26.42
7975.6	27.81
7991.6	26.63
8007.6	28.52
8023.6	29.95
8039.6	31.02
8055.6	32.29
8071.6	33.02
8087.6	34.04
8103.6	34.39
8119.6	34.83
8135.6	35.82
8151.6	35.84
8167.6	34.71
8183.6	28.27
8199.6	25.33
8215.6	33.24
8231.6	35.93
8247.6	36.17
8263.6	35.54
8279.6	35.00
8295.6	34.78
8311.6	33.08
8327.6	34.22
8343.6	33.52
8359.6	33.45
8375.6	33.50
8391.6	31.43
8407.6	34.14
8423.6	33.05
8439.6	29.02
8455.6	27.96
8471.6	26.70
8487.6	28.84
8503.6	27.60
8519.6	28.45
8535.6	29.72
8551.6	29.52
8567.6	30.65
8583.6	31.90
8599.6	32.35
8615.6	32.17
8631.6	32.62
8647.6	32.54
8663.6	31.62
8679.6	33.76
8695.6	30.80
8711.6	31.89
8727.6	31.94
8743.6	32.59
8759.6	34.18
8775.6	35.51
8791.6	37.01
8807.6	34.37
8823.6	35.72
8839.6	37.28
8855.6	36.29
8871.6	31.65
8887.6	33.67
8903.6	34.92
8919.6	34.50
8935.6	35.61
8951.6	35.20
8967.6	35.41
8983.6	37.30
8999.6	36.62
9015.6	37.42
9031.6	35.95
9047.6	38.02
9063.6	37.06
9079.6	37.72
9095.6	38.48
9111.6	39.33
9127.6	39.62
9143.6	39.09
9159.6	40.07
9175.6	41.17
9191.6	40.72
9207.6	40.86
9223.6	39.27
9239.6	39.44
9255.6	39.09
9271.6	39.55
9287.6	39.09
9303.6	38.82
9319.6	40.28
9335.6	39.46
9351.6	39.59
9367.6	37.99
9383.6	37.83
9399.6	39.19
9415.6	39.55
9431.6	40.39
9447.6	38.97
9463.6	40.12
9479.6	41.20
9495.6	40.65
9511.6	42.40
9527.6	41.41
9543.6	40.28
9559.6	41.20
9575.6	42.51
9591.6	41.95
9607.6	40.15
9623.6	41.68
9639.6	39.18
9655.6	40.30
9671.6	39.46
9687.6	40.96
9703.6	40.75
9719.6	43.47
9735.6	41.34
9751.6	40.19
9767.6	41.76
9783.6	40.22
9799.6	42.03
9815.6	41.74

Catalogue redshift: 0.000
